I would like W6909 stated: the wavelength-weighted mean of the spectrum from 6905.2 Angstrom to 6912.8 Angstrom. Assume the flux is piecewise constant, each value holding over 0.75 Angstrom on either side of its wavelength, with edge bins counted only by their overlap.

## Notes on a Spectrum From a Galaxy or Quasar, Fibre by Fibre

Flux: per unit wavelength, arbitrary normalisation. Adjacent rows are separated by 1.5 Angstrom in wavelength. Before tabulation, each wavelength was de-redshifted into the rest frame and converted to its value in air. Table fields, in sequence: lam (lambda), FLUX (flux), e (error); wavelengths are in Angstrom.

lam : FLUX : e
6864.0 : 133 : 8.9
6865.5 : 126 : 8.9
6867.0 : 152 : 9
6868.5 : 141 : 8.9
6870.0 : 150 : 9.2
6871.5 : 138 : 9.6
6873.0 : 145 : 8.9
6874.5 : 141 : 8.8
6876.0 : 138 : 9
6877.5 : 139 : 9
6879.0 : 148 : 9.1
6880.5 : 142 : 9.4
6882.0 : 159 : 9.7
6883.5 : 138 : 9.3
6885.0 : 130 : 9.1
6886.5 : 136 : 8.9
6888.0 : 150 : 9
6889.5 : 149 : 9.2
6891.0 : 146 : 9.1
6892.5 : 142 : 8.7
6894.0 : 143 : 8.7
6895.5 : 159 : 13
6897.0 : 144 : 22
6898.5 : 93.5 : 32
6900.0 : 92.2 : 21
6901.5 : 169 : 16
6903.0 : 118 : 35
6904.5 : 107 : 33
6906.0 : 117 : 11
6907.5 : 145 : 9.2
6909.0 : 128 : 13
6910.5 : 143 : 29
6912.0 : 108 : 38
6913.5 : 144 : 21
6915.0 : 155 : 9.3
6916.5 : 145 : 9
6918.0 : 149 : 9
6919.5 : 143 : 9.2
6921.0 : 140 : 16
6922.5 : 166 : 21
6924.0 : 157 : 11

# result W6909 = 128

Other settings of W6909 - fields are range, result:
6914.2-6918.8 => 150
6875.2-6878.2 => 139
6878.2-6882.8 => 149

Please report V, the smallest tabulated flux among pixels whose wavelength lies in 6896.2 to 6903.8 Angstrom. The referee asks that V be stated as 92.2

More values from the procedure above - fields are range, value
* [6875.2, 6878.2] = 138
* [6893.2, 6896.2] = 143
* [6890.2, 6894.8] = 142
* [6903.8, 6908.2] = 107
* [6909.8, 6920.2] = 108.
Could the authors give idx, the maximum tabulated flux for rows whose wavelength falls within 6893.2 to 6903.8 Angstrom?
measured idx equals 169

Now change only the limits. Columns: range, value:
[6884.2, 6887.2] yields 136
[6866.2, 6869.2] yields 152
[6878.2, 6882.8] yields 159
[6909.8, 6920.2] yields 155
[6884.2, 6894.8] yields 150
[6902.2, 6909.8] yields 145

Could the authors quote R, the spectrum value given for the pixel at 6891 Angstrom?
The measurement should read 146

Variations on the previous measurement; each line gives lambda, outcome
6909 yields 128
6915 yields 155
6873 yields 145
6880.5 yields 142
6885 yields 130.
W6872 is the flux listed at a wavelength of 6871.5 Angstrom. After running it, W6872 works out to 138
